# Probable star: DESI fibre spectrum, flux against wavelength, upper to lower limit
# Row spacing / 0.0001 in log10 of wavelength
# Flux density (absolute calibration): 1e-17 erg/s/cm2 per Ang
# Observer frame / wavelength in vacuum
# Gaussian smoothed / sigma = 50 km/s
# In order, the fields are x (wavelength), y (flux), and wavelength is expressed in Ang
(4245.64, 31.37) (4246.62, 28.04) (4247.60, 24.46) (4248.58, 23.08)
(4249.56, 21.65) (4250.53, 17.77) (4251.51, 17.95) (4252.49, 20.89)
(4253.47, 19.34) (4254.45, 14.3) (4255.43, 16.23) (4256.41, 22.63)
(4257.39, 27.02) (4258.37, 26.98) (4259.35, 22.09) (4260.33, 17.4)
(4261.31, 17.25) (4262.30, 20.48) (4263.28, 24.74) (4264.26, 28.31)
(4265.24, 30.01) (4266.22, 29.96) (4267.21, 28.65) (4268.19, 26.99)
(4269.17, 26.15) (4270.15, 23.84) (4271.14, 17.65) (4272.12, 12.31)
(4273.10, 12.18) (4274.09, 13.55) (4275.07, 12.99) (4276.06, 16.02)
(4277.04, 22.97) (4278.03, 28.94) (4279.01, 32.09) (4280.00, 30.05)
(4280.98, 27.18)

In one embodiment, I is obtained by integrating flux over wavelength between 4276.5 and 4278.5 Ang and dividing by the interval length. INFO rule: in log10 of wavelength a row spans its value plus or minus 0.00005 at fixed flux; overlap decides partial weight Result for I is 25.7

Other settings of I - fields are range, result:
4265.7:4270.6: 27.2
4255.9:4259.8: 24.7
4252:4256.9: 18.7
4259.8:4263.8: 20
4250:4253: 19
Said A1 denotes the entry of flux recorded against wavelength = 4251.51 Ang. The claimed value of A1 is 17.95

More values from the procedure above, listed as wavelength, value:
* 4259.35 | 22.09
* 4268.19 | 26.99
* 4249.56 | 21.65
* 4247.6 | 24.46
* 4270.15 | 23.84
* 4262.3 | 20.48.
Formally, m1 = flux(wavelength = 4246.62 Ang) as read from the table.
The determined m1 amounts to 28.04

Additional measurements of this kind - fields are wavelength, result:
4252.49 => 20.89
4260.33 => 17.4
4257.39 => 27.02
